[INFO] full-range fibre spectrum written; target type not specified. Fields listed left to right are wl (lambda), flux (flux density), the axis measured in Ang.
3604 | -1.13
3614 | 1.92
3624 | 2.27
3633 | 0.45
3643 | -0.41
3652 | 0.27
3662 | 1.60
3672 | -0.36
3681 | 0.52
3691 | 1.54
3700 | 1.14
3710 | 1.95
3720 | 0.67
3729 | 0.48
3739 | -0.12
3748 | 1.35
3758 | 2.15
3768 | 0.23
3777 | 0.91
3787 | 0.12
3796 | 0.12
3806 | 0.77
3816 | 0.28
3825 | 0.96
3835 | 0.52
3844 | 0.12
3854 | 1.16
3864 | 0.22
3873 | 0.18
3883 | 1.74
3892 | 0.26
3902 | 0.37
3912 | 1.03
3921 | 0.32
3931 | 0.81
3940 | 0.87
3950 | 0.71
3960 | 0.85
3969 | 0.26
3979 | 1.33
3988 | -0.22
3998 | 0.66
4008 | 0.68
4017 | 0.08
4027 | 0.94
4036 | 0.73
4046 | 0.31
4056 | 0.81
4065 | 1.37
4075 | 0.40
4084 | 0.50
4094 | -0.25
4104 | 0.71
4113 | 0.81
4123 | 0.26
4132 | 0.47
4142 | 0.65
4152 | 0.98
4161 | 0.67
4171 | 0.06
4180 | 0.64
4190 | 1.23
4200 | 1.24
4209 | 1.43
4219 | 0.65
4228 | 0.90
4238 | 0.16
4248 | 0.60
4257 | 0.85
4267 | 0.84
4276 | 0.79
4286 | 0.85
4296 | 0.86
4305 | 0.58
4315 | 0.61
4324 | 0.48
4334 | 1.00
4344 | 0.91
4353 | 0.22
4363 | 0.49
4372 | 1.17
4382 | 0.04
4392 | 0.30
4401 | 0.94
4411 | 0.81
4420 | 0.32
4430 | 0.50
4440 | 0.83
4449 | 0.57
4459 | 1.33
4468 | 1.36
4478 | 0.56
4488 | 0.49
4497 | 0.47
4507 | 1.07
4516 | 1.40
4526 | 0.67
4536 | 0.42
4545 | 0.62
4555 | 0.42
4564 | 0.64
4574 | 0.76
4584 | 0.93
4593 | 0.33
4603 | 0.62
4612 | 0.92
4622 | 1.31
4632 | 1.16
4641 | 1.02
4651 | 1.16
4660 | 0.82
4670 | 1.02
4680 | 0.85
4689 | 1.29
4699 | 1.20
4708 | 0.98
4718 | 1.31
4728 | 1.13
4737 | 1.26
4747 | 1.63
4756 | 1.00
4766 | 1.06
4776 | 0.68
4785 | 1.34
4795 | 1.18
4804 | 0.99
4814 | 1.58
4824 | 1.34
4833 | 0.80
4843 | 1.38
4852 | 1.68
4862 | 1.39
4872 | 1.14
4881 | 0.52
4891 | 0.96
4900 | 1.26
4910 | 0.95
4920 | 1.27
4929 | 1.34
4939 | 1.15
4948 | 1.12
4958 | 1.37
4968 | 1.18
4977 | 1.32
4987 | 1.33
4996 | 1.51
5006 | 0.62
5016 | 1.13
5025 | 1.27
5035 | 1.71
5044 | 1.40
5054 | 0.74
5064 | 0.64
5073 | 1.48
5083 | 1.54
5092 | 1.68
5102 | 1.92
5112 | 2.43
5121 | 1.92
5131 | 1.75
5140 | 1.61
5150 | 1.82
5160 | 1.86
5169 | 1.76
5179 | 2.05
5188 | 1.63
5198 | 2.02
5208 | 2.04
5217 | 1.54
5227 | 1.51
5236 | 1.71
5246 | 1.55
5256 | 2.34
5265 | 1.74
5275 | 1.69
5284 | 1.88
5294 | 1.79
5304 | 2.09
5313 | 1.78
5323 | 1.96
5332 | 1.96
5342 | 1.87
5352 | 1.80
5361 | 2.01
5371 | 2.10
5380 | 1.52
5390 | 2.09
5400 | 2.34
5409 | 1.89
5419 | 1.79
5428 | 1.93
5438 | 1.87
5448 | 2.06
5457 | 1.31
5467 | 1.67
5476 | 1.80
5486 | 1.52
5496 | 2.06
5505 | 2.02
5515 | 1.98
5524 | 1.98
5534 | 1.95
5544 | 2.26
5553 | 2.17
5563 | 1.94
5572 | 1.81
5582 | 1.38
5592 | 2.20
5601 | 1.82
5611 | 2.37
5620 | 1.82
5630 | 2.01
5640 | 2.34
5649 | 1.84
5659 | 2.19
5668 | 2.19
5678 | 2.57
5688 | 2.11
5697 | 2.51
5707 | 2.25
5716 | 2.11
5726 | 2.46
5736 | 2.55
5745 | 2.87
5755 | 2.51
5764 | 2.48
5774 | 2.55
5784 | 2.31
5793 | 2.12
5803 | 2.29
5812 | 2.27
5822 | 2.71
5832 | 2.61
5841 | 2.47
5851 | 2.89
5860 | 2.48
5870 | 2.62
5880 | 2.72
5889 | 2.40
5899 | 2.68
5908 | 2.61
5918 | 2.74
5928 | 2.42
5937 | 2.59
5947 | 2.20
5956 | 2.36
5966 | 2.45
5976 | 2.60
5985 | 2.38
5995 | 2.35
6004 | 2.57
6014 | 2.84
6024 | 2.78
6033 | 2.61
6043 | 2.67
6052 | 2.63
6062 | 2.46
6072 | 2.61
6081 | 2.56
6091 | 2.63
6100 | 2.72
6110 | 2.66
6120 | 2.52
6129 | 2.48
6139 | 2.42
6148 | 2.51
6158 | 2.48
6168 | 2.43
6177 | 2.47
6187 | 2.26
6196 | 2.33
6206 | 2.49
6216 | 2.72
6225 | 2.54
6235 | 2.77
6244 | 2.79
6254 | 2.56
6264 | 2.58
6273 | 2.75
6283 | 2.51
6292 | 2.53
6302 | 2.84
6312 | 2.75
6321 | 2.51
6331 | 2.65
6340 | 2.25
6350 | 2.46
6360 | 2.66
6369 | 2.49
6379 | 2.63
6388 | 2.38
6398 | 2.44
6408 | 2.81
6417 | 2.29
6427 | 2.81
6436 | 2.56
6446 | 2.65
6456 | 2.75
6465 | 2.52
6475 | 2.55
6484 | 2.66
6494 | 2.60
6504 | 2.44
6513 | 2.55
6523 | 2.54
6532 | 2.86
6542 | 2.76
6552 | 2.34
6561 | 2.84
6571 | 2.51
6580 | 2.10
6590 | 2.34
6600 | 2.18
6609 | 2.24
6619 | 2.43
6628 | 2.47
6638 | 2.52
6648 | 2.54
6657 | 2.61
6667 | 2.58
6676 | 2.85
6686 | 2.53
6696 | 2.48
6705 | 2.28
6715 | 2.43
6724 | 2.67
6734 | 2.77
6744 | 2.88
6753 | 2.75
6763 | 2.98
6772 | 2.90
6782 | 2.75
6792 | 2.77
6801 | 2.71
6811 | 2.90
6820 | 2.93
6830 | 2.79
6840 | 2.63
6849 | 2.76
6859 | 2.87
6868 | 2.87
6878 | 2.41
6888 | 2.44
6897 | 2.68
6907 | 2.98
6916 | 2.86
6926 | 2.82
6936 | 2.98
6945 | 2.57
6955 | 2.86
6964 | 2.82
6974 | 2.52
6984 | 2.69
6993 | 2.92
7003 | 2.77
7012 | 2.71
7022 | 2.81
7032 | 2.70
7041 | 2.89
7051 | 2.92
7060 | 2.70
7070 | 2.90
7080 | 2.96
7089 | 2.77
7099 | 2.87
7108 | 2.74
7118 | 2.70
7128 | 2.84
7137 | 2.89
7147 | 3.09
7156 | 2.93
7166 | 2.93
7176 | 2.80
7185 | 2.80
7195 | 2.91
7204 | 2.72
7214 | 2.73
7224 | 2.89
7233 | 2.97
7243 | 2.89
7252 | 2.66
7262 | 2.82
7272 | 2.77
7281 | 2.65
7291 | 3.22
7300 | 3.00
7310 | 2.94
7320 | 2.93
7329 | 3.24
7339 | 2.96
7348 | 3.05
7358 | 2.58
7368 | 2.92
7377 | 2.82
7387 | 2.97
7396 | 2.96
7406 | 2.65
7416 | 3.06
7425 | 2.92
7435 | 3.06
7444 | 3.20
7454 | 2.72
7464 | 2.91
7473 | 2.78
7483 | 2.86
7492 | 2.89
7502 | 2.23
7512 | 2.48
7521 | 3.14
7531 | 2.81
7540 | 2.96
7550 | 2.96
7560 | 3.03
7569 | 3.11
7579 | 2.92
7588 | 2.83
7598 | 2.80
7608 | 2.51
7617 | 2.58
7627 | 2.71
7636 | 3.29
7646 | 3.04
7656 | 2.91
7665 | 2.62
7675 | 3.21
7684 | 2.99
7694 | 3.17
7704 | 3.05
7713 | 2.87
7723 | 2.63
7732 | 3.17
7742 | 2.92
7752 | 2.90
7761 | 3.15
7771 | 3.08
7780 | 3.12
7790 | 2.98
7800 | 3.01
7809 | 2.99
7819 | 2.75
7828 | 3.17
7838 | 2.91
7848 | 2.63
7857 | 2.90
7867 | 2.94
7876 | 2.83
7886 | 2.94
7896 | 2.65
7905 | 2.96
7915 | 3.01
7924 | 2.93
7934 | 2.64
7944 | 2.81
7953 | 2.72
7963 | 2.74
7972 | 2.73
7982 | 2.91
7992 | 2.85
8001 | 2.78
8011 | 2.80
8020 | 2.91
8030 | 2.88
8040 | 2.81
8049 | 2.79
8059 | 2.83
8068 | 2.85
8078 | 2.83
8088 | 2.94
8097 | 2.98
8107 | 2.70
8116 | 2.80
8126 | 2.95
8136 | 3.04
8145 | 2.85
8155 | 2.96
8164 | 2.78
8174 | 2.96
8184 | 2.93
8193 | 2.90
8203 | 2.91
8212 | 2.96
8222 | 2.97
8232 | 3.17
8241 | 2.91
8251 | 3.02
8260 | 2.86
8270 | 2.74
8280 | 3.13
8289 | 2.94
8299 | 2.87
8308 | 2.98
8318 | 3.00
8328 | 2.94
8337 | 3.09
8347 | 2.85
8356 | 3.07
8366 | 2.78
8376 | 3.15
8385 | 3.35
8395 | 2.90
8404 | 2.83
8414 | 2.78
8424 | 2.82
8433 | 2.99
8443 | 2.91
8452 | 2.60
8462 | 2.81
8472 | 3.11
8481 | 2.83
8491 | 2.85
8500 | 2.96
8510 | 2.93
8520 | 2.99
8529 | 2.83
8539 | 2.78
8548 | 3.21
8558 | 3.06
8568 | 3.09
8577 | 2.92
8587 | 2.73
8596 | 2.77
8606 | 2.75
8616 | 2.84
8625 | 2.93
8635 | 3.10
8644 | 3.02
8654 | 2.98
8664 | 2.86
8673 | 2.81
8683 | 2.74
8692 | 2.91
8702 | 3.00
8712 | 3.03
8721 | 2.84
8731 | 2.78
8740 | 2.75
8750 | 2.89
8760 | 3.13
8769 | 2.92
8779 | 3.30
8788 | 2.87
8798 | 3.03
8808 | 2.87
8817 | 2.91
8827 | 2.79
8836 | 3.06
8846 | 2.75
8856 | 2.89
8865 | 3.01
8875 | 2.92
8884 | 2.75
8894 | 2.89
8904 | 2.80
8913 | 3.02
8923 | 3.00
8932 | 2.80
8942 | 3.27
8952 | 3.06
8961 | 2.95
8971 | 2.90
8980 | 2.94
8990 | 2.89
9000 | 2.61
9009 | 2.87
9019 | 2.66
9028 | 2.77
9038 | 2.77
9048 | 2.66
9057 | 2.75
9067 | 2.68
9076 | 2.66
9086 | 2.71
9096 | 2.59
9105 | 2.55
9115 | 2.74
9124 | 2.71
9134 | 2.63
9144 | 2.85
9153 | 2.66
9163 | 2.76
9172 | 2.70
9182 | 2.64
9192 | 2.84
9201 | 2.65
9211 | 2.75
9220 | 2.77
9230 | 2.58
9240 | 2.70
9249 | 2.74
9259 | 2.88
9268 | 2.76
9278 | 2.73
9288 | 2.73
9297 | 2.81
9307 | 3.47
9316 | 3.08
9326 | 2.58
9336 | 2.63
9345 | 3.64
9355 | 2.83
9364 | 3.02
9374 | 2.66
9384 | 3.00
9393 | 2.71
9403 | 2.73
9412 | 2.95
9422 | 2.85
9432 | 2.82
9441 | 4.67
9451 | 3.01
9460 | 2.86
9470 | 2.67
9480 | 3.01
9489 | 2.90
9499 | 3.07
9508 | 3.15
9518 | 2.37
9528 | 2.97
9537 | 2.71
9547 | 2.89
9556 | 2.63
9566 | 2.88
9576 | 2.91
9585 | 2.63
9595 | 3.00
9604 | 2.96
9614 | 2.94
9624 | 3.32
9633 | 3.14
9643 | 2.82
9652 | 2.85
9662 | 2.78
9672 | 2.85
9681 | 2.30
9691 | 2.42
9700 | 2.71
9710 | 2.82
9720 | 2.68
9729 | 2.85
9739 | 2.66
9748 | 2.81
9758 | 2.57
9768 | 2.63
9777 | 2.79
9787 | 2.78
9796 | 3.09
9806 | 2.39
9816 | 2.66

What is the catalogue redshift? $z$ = 0.27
